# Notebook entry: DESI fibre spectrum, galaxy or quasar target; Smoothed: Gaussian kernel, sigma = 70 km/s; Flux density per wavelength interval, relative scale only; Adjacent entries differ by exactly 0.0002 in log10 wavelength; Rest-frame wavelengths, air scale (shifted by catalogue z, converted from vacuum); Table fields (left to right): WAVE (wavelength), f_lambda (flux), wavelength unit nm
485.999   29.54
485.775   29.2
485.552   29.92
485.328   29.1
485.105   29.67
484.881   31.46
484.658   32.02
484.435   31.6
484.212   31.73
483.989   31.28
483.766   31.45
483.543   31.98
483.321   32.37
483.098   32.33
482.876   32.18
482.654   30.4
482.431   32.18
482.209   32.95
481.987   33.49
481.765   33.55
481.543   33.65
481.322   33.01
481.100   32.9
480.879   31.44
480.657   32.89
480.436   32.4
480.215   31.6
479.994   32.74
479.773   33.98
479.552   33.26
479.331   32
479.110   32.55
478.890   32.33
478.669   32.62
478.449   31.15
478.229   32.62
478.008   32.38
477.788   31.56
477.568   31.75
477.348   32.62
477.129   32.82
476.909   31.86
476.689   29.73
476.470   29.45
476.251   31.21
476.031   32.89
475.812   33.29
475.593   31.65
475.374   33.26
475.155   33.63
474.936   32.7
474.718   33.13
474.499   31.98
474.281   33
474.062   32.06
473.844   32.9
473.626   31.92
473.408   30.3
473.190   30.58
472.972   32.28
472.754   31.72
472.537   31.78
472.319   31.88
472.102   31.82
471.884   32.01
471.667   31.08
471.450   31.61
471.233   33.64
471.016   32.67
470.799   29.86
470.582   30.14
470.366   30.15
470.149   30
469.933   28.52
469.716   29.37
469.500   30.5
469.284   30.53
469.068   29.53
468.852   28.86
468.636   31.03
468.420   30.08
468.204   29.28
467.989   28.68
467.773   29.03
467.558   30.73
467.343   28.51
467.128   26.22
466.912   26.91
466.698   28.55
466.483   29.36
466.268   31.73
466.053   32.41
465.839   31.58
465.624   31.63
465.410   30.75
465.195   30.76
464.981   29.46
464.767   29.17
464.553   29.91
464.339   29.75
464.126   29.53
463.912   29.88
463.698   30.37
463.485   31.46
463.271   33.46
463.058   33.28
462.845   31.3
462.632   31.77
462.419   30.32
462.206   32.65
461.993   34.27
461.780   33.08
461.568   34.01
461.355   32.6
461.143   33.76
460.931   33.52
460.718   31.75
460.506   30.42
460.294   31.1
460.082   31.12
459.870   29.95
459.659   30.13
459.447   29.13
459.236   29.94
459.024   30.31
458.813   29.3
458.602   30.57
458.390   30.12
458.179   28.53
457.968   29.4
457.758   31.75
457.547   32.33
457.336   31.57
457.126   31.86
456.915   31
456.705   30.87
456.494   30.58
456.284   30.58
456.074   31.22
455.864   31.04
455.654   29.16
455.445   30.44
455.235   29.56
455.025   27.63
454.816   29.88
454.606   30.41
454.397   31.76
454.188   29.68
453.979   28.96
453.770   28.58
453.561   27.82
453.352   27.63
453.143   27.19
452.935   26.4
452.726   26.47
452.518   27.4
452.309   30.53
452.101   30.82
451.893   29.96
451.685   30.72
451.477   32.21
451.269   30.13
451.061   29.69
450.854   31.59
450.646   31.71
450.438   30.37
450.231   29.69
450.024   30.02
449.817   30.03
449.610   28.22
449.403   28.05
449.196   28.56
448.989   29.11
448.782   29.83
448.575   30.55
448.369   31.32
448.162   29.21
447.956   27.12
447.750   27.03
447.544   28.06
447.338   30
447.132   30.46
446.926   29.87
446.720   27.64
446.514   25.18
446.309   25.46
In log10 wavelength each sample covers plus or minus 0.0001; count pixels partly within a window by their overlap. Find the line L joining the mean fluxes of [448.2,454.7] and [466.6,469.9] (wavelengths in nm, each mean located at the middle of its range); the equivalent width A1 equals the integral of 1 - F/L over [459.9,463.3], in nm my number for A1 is -0.35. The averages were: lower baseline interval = 29.5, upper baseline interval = 29.2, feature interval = 32.3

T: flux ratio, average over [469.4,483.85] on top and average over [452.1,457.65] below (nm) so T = 1.08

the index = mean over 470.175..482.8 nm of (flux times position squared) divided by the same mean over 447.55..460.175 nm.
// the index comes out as 1.2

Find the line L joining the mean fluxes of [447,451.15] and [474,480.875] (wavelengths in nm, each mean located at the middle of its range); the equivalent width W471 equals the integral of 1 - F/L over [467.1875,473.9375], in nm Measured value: 0.21 nm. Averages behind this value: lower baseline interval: 29.5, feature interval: 30.6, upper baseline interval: 32.3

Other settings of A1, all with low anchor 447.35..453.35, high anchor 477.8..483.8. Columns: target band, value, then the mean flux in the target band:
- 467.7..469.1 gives 0.075 nm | 29.5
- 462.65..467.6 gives 0.086 nm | 30.3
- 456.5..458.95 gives -0.046 nm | 30.7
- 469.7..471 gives 0.061 nm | 29.9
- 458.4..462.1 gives -0.132 nm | 31.4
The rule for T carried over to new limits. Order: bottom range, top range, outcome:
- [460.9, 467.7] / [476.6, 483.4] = 1.04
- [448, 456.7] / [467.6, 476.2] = 1.06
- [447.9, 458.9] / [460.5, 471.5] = 1.03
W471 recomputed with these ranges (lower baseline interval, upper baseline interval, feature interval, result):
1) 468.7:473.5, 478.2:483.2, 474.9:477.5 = -0.026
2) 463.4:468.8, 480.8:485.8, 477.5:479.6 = -0.064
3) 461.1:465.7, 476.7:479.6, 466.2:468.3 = 0.186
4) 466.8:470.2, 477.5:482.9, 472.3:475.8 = -0.164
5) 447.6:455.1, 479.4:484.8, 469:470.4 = 0.061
